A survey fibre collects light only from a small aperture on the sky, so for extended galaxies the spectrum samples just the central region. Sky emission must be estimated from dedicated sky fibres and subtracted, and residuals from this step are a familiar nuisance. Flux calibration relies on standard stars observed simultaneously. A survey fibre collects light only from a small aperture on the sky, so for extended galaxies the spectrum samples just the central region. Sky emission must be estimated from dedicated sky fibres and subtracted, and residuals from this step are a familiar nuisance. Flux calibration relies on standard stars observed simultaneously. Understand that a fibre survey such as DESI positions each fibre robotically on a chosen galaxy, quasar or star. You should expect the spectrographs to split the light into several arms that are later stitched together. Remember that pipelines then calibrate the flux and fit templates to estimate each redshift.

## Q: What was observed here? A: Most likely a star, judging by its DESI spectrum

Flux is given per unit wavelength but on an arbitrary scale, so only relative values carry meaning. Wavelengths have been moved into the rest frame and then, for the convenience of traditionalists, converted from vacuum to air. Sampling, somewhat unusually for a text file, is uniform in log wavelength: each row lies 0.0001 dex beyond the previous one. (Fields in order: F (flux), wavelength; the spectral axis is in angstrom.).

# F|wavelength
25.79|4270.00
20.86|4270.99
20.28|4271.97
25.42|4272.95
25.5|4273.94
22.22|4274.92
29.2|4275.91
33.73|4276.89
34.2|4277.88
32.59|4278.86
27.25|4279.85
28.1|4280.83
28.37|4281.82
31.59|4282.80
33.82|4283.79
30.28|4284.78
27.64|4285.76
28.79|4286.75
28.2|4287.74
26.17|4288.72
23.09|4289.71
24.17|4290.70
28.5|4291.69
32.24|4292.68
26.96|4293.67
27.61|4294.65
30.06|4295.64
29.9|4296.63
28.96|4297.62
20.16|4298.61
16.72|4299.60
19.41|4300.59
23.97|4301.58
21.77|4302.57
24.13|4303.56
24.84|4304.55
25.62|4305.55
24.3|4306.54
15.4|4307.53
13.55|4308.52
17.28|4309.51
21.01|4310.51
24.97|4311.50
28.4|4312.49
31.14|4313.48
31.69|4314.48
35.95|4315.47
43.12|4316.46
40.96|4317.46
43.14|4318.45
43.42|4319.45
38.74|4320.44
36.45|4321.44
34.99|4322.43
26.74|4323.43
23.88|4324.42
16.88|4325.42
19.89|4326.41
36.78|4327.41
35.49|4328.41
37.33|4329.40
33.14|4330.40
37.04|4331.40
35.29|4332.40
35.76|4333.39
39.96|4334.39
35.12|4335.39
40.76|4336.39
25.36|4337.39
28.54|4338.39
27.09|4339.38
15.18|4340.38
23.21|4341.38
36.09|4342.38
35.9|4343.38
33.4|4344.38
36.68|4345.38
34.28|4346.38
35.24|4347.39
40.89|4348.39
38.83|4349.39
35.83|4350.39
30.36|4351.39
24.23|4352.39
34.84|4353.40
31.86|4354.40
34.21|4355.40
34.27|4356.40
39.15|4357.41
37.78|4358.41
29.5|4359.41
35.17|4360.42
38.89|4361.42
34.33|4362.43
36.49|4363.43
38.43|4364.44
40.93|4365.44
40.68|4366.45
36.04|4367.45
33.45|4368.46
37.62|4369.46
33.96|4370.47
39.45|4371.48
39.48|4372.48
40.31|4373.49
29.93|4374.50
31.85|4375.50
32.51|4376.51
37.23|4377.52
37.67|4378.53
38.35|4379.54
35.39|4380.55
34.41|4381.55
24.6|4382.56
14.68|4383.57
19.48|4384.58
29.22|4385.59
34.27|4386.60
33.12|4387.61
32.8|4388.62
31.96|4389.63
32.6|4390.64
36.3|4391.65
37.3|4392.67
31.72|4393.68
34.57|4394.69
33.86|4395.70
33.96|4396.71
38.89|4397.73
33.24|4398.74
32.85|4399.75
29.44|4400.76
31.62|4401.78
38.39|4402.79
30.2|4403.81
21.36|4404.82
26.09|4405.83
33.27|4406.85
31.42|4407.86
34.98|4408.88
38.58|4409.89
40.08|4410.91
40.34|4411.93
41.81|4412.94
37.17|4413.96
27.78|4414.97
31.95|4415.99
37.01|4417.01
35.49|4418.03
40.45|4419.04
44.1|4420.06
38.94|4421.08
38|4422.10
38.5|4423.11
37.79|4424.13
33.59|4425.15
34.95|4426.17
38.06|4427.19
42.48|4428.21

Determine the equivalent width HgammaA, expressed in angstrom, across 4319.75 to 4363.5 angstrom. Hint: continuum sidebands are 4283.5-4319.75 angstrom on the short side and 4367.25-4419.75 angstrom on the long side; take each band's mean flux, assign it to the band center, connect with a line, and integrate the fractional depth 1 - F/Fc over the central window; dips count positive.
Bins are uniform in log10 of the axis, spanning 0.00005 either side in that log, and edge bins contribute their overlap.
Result -4.19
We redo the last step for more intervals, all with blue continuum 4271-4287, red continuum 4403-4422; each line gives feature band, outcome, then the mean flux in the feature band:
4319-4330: -0.4 angstrom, 31.8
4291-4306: 2.1 angstrom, 25.4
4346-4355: -0.6 angstrom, 34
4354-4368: -1.6 angstrom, 36.3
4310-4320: -1.4 angstrom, 34.4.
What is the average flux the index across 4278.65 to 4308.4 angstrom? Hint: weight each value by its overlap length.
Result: 26.1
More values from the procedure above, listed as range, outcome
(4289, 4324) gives 28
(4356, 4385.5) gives 34.5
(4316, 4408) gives 33.6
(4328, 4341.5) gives 32.3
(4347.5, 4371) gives 35.6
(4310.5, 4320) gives 35.1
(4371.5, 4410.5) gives 32.7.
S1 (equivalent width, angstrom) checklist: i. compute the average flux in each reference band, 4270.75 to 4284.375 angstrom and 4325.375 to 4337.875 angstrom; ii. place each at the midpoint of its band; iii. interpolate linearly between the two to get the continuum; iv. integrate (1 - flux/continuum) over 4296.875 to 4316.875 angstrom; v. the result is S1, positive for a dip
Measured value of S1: 4.2 angstrom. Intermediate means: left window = 28.2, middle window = 24.6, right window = 33.6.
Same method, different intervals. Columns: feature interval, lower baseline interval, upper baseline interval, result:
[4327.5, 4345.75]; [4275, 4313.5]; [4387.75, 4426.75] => -2.20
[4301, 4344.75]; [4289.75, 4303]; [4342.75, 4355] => -0.15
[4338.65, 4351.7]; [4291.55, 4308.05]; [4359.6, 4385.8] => -0.78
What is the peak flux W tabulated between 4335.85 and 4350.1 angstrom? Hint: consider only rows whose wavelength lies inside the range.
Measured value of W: 40.89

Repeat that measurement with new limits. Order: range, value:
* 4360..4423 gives 44.1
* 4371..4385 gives 40.31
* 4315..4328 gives 43.42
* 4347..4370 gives 40.93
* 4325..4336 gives 39.96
